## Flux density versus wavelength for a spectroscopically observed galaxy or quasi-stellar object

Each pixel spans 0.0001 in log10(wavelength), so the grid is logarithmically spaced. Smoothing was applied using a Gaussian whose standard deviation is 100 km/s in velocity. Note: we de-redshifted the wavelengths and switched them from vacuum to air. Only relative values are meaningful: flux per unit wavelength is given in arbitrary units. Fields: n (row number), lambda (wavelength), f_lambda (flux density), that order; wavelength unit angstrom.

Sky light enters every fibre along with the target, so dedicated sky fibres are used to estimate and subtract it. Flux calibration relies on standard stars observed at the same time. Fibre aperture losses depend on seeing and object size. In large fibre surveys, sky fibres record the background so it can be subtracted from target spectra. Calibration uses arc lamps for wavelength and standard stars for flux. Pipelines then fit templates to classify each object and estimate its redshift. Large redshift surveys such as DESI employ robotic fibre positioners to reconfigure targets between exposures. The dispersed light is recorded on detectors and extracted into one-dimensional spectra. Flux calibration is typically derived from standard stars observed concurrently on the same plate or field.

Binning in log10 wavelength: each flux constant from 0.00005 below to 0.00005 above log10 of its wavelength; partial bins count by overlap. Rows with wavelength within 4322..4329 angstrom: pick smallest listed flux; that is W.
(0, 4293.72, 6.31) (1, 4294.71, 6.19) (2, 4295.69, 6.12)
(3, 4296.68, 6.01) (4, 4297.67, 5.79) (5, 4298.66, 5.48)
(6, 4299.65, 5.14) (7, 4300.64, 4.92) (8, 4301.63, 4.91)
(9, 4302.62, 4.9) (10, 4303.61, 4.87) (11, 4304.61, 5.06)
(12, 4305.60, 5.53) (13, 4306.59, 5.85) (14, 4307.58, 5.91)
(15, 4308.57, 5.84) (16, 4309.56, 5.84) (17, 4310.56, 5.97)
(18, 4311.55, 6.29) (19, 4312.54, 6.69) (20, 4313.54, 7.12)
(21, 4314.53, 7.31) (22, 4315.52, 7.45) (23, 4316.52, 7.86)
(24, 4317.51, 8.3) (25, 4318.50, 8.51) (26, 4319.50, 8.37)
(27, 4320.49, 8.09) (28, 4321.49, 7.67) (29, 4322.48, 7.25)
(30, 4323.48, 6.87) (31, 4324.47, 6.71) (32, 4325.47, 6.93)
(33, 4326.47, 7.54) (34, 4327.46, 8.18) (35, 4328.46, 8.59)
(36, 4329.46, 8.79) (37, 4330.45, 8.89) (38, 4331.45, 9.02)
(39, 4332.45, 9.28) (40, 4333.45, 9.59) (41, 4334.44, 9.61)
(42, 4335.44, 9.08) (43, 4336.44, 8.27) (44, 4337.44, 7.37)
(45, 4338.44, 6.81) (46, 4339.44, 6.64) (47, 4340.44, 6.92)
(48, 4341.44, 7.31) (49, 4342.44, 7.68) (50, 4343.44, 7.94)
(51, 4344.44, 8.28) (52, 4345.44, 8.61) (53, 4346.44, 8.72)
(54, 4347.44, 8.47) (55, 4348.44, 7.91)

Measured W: 6.71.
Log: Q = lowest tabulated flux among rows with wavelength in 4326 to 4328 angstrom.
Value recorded 7.54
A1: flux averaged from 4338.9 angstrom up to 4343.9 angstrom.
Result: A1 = 7.29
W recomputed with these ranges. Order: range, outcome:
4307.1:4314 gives 5.84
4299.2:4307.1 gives 4.87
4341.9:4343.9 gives 7.68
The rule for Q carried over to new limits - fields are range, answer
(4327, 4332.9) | 8.18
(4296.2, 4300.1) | 5.14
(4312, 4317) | 6.69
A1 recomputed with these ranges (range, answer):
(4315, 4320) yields 8.1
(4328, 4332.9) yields 8.91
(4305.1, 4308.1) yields 5.78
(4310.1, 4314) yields 6.51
